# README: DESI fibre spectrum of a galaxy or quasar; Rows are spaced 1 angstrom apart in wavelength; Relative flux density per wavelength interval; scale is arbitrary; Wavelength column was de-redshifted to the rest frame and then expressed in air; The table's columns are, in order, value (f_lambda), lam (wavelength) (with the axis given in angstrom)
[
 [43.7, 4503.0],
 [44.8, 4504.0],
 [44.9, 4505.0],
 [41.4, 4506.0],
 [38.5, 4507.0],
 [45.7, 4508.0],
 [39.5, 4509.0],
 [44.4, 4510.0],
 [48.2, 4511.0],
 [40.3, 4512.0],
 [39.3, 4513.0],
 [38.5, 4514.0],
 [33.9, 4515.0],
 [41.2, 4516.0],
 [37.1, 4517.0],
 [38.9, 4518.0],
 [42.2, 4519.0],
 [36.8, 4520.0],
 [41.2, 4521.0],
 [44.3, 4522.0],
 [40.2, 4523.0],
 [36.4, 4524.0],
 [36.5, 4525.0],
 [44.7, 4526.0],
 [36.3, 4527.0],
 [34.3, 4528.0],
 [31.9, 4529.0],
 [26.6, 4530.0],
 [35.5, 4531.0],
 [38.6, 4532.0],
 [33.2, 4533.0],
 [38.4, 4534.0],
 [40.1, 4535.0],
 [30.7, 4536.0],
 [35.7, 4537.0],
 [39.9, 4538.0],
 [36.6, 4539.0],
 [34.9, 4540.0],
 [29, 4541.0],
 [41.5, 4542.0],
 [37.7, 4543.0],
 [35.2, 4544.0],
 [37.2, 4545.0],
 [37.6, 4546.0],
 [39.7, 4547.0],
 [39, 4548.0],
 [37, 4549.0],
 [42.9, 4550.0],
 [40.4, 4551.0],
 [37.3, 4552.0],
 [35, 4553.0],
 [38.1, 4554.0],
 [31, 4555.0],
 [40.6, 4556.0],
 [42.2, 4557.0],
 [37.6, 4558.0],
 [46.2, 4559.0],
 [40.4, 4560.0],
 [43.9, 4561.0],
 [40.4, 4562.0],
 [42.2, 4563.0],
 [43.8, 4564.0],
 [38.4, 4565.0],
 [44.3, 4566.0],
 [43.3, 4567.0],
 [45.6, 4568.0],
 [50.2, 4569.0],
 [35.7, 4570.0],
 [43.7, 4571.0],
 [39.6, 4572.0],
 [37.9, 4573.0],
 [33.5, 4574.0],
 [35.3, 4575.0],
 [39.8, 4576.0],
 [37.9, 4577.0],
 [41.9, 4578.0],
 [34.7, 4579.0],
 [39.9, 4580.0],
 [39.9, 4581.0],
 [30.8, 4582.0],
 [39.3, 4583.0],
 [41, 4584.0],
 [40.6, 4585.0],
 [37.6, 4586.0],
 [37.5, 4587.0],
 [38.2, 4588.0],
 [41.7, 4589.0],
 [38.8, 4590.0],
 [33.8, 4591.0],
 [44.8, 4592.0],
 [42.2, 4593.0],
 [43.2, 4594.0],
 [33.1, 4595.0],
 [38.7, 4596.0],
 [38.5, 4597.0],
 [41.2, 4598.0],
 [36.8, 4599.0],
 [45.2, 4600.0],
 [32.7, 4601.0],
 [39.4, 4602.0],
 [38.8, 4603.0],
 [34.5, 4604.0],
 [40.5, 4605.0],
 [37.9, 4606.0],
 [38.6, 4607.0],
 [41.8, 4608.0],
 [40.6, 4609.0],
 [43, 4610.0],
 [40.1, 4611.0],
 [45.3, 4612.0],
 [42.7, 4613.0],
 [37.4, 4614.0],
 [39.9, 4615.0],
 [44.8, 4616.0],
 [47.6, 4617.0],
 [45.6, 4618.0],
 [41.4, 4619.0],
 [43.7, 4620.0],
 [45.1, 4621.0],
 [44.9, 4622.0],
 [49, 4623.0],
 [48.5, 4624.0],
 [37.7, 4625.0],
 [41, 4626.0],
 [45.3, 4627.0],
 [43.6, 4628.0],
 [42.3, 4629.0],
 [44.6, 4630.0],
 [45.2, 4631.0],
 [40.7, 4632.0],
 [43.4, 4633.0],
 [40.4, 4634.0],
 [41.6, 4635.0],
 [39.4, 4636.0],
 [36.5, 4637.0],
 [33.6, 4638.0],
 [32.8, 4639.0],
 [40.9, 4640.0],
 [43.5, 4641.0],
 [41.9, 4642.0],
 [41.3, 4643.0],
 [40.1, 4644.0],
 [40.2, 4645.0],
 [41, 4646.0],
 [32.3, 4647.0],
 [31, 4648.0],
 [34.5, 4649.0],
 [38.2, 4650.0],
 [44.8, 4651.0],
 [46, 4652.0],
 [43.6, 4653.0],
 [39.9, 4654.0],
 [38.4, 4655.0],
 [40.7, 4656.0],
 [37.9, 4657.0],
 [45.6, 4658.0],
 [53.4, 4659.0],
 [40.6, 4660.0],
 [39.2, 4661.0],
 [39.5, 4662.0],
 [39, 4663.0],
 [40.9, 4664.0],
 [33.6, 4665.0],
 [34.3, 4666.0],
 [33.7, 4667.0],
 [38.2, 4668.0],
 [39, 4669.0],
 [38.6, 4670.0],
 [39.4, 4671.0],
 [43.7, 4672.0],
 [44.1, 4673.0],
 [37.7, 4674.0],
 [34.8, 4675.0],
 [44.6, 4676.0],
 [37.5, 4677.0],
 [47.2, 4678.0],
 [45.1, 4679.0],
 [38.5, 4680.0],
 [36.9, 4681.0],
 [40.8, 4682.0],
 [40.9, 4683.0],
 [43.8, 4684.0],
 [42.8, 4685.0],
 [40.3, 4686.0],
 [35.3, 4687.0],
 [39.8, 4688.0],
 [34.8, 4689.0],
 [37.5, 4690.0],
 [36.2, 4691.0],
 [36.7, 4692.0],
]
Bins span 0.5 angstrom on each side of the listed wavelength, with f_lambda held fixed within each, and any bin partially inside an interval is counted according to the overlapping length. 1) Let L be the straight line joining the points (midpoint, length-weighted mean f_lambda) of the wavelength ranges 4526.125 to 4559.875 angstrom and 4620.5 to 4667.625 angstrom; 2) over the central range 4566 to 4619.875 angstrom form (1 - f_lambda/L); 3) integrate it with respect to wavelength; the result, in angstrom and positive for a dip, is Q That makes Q -1.6 angstrom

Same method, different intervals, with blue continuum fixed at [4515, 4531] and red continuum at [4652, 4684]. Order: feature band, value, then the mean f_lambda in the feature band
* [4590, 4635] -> -2.39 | 41.5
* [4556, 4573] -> -1.63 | 42.2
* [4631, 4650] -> 0.52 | 38.8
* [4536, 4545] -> 0.47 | 36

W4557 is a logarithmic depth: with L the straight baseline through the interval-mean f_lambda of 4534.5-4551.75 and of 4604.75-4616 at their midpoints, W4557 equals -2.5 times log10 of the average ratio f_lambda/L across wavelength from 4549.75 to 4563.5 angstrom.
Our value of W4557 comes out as -0.05 mag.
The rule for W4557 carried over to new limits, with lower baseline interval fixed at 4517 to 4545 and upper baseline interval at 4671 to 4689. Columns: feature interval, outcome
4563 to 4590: -0.05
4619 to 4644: -0.07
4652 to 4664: -0.05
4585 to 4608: -0.01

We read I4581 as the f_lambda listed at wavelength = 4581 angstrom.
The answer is 39.9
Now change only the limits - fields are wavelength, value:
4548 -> 39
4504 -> 44.8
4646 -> 41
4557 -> 42.2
